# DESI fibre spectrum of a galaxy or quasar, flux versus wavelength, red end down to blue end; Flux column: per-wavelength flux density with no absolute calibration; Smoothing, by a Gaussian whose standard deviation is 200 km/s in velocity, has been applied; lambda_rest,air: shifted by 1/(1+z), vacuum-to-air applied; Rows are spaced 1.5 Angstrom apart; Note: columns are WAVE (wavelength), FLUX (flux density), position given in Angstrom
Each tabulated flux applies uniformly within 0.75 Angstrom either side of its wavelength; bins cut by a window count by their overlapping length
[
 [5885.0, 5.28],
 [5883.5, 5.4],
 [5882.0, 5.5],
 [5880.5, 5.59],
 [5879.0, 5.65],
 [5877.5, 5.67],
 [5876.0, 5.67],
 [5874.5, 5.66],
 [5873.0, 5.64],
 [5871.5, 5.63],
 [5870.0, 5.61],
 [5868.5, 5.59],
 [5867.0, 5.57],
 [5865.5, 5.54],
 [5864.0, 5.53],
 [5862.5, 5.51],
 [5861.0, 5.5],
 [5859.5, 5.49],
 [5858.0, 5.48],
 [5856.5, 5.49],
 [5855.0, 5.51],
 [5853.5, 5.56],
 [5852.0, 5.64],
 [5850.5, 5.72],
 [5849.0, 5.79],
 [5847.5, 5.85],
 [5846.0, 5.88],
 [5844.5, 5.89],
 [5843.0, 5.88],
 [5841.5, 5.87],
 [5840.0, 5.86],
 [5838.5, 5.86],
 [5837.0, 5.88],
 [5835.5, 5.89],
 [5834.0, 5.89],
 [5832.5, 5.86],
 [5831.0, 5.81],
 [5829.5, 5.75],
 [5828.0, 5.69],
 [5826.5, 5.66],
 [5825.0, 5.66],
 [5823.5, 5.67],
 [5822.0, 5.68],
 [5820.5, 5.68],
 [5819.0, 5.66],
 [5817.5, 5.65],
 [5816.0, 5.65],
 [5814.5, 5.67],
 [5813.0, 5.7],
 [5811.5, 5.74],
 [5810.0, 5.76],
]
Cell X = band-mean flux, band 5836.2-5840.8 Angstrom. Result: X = 5.87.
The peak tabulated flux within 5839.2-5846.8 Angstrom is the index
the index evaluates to 5.89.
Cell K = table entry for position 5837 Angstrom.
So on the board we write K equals 5.88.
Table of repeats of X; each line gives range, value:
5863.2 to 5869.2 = 5.56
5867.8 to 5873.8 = 5.62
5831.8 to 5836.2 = 5.88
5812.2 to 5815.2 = 5.69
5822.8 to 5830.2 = 5.69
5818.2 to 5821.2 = 5.67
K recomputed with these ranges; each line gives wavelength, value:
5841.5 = 5.87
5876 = 5.67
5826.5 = 5.66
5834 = 5.89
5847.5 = 5.85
